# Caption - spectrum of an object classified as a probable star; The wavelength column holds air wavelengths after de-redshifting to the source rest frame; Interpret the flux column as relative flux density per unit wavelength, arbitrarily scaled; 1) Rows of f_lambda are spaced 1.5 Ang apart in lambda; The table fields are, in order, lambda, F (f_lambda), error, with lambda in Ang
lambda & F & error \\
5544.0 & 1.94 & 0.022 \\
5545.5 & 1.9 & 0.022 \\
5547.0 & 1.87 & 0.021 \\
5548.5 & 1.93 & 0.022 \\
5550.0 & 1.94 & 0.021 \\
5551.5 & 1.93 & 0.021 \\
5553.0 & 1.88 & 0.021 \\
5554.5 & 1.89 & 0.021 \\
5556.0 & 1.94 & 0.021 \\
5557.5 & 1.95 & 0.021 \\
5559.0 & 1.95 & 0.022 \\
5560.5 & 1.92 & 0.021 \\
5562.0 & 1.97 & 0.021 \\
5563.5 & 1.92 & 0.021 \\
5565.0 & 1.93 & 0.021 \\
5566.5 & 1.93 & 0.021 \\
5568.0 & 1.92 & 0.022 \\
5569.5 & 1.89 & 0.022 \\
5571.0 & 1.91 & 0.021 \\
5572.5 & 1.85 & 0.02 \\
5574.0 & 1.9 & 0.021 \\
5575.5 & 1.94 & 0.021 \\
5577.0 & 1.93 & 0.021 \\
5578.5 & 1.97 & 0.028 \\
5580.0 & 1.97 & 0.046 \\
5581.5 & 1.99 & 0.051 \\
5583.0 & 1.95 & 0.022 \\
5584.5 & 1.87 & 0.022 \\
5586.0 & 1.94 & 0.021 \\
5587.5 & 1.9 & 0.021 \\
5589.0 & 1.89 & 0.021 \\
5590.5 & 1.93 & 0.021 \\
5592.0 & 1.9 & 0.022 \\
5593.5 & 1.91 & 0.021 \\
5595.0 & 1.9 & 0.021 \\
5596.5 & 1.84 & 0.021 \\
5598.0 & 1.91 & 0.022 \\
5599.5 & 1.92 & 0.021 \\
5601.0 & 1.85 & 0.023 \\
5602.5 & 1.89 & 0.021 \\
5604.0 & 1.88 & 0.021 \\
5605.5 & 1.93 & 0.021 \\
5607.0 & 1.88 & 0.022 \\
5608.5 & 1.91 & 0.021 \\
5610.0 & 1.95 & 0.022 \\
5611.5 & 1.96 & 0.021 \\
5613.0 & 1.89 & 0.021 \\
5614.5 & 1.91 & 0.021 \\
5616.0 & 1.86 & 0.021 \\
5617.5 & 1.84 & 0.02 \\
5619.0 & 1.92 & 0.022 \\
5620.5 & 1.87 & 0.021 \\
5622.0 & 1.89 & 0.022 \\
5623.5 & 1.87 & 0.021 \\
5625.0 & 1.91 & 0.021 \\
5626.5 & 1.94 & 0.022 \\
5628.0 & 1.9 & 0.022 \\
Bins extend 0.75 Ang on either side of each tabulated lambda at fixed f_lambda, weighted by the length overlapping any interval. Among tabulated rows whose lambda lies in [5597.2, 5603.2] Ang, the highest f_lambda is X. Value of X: 1.92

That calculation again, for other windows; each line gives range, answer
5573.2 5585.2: 1.99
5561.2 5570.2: 1.97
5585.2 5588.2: 1.94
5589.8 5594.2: 1.93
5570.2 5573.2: 1.91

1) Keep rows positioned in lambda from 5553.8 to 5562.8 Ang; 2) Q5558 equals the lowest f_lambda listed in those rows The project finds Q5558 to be 1.89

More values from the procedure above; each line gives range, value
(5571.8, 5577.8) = 1.85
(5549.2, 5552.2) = 1.93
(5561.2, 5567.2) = 1.92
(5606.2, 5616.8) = 1.86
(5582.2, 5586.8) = 1.87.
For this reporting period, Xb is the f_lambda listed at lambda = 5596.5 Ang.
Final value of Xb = 1.84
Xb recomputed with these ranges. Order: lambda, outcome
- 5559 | 1.95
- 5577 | 1.93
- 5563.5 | 1.92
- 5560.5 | 1.92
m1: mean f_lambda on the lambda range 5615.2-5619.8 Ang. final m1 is 1.87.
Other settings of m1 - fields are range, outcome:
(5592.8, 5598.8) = 1.89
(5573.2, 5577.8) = 1.92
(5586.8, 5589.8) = 1.9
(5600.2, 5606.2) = 1.89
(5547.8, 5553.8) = 1.92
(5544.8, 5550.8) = 1.91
